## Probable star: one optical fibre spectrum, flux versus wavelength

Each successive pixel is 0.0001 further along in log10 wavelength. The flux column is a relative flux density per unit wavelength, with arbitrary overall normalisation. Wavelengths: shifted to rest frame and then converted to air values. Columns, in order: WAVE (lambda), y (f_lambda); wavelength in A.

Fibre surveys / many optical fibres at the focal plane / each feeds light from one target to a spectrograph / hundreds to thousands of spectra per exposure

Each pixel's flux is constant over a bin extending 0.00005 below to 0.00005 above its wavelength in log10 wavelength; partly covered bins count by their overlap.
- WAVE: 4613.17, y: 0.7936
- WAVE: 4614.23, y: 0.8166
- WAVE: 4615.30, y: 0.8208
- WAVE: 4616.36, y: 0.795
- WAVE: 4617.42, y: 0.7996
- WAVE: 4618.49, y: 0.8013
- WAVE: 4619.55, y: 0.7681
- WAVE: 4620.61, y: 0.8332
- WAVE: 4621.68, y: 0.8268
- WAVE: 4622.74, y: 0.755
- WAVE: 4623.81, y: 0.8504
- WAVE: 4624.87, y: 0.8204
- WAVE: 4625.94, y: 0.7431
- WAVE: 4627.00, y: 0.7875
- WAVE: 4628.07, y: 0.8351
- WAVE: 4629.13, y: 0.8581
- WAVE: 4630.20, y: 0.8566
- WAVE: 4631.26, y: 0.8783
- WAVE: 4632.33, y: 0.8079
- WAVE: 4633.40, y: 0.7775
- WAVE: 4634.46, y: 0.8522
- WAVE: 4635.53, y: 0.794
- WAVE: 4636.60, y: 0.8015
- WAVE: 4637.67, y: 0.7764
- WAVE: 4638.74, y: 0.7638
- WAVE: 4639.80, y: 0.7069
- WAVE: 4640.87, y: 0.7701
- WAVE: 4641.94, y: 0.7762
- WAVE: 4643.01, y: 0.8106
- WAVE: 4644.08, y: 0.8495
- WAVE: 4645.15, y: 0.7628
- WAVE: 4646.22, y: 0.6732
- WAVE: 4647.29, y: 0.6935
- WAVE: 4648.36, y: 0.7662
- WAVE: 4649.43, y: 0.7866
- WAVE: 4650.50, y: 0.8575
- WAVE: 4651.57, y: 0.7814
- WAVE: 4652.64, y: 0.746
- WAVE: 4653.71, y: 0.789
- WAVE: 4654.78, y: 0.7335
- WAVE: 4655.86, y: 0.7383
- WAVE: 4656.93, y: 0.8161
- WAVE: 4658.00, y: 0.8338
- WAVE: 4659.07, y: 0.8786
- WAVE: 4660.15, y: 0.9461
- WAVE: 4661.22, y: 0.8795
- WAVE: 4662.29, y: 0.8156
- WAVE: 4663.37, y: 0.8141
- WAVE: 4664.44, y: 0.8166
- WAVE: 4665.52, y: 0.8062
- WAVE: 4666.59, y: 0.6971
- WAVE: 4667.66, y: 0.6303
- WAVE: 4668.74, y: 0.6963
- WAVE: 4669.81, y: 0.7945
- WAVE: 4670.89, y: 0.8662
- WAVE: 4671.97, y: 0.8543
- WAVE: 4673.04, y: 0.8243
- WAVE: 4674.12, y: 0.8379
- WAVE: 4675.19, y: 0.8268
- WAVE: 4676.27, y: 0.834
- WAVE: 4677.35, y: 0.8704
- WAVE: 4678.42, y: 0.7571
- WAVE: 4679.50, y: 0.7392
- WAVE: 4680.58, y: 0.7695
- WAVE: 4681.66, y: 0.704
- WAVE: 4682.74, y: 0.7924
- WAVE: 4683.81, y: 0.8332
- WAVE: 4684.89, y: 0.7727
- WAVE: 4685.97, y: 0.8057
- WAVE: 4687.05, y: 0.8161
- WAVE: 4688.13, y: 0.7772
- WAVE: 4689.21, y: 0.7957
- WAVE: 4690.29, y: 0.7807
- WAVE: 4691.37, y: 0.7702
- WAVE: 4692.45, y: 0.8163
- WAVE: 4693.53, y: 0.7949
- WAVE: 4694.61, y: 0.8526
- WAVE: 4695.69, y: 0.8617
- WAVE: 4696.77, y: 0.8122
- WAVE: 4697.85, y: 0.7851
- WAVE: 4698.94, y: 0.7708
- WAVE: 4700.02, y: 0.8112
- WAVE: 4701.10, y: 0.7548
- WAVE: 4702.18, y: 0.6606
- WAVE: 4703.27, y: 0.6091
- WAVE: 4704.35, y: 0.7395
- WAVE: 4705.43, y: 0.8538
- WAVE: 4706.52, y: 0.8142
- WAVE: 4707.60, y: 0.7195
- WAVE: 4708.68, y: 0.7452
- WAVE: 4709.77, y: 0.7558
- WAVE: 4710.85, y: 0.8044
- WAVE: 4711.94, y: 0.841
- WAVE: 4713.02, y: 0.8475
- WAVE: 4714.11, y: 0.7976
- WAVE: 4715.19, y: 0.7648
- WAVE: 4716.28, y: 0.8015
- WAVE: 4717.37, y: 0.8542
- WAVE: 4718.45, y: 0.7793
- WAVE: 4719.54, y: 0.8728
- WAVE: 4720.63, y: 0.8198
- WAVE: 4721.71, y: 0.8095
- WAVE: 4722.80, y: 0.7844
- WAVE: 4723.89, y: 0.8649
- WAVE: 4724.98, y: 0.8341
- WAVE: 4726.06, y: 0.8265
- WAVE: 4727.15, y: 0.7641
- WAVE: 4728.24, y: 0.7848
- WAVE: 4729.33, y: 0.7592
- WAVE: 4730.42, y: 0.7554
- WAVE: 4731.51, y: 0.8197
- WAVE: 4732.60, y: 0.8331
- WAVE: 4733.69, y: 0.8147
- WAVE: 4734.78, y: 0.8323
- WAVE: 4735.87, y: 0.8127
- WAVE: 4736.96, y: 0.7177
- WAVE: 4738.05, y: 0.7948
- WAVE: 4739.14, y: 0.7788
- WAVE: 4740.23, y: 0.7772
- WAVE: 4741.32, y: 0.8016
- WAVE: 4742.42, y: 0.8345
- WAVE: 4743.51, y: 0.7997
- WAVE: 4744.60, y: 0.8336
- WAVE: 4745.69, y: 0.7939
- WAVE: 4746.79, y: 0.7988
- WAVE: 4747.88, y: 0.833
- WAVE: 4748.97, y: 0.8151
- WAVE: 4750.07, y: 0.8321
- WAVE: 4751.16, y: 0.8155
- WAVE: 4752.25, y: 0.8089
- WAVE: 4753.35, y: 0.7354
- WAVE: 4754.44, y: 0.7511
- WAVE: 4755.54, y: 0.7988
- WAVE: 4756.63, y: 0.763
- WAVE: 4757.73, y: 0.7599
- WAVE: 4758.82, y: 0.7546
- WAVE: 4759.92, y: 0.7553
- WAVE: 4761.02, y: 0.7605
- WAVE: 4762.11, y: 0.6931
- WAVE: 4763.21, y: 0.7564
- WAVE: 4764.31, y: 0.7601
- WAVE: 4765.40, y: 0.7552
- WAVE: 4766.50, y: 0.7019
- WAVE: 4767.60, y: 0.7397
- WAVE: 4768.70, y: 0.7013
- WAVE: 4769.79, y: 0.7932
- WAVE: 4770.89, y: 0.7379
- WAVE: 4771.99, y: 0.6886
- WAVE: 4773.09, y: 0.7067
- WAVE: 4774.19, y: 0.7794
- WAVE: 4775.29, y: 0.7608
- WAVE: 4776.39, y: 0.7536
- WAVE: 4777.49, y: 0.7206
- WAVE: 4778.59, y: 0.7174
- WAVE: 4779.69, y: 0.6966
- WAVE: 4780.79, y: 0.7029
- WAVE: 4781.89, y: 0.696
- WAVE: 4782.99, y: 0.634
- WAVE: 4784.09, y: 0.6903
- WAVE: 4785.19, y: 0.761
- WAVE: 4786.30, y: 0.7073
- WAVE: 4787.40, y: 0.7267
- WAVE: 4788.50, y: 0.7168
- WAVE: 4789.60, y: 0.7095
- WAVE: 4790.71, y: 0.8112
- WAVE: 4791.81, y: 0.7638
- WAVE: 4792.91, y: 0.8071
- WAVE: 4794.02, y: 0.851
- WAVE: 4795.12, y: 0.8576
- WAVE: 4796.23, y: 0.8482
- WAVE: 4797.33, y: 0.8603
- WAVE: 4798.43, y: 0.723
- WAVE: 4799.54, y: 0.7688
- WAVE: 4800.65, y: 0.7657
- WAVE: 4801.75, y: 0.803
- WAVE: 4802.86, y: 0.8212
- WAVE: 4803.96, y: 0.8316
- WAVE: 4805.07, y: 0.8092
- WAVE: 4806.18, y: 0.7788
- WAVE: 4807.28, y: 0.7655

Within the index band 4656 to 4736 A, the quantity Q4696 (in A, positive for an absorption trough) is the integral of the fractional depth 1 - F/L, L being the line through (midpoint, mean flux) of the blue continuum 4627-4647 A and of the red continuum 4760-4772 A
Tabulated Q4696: -3.0 A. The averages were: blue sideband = 0.796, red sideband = 0.738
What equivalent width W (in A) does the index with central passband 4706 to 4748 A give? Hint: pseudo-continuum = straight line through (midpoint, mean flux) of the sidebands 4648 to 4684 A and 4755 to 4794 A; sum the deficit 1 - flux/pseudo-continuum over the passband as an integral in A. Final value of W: -2.1 A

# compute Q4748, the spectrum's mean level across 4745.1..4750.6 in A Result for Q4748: 0.814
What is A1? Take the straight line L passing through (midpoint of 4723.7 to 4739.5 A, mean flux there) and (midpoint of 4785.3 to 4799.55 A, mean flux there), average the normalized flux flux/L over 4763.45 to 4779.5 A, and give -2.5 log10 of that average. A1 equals 0.07 mag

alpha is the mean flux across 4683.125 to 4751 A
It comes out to 0.797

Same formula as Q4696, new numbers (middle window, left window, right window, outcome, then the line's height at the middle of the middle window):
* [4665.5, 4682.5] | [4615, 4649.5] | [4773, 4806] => 0.08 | 0.785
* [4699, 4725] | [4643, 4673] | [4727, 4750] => 0.27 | 0.796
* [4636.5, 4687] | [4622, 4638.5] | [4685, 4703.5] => 0.53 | 0.798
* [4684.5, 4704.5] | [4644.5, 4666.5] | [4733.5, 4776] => 0.18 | 0.786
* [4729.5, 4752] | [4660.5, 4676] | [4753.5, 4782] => -1.44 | 0.756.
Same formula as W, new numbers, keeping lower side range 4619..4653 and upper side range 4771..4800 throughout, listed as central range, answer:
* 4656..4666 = -0.71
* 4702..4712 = 0.24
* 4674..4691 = -0.31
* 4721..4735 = -0.74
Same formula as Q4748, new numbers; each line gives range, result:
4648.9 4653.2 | 0.794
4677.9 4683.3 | 0.753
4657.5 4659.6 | 0.858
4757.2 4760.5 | 0.756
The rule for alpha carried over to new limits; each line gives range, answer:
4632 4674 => 0.79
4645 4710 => 0.786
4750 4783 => 0.743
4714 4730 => 0.808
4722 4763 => 0.791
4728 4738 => 0.792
